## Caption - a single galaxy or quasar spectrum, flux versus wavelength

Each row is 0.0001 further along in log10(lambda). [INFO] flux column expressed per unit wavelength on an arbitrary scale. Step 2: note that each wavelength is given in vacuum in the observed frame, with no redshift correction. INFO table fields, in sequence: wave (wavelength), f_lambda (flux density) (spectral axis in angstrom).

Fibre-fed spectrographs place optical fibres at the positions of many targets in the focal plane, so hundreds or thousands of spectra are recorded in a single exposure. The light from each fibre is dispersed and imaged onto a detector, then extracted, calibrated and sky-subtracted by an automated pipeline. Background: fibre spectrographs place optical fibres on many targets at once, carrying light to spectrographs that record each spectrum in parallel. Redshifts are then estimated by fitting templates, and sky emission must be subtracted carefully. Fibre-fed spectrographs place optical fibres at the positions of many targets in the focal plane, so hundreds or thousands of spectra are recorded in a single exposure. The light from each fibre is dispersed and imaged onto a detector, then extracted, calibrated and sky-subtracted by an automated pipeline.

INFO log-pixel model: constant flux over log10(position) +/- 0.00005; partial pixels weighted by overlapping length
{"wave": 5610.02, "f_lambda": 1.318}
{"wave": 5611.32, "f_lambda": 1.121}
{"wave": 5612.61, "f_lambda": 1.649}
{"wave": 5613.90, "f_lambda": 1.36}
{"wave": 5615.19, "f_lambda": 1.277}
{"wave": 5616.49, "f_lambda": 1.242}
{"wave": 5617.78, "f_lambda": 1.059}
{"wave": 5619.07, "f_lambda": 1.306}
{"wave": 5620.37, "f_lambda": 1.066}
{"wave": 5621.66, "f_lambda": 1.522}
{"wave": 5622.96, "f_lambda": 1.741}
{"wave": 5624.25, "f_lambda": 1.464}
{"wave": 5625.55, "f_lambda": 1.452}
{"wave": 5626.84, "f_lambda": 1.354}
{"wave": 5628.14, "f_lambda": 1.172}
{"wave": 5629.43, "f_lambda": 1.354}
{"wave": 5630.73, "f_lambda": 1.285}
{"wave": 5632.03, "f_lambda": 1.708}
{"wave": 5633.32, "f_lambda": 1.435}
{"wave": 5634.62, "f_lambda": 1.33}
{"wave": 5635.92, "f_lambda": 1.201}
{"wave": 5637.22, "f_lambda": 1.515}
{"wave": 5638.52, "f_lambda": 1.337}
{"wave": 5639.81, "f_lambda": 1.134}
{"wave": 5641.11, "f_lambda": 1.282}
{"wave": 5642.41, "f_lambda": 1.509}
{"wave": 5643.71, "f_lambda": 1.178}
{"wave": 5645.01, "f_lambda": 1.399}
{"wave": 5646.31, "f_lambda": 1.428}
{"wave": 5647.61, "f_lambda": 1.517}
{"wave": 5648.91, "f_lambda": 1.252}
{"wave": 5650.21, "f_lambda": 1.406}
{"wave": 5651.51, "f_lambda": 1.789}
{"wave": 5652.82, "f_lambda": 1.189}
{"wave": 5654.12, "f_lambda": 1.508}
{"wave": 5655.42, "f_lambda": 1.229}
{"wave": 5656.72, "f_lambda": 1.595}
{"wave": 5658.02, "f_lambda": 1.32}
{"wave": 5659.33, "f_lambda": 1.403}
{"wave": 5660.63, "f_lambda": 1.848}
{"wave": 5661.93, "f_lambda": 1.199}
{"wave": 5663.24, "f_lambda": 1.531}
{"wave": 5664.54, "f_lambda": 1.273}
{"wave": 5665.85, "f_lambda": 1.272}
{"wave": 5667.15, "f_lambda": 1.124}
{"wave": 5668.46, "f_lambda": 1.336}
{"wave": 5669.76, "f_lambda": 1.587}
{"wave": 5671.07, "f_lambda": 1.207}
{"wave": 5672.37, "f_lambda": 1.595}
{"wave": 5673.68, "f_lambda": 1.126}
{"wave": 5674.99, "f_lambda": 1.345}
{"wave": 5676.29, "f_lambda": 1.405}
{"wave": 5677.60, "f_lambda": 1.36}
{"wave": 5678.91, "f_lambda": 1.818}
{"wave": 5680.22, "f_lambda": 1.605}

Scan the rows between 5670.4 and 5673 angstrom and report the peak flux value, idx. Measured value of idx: 1.595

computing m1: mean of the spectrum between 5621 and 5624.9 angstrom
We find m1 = 1.57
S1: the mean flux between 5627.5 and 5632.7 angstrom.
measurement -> 1.38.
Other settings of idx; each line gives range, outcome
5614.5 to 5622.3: 1.522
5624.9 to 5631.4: 1.452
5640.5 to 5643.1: 1.509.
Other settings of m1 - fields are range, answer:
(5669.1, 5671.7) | 1.4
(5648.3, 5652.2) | 1.48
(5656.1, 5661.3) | 1.54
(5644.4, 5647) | 1.42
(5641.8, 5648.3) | 1.4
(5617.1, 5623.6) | 1.34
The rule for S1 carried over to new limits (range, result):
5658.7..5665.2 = 1.45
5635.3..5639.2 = 1.35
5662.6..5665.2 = 1.4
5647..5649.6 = 1.38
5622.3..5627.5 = 1.5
